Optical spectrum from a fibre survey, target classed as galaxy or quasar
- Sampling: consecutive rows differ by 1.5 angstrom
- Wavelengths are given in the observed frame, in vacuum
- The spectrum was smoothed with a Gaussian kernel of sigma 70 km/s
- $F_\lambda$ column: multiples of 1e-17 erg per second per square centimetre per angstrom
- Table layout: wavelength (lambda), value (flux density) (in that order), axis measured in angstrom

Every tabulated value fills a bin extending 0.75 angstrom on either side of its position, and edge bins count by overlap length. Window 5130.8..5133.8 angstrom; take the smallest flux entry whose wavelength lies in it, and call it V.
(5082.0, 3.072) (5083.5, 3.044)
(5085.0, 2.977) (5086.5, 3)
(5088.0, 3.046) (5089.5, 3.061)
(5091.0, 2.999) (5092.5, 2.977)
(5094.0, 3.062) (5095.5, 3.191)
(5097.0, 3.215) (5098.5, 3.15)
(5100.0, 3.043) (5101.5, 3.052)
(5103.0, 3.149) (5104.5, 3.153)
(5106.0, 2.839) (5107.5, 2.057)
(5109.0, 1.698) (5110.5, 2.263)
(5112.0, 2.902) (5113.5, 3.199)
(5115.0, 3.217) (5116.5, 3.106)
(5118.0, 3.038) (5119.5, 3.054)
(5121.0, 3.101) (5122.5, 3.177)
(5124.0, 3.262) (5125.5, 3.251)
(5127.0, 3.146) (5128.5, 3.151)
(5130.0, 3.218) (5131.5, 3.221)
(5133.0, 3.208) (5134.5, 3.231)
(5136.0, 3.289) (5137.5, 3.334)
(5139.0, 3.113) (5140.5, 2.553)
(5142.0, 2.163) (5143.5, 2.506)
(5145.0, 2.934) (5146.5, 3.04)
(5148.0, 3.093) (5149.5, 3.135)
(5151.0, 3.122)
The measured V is 3.208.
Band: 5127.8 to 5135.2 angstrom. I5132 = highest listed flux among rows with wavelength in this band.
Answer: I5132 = 3.231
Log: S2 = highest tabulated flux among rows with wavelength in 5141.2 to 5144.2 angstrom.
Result 2.506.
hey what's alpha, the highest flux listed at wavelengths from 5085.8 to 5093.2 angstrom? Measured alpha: 3.061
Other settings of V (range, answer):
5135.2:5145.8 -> 2.163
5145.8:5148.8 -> 3.04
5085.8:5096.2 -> 2.977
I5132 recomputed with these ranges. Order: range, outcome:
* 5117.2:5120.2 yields 3.054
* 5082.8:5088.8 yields 3.046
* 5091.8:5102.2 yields 3.215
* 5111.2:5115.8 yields 3.217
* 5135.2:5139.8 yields 3.334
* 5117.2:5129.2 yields 3.262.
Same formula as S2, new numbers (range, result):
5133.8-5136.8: 3.289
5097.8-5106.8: 3.153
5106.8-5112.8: 2.902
